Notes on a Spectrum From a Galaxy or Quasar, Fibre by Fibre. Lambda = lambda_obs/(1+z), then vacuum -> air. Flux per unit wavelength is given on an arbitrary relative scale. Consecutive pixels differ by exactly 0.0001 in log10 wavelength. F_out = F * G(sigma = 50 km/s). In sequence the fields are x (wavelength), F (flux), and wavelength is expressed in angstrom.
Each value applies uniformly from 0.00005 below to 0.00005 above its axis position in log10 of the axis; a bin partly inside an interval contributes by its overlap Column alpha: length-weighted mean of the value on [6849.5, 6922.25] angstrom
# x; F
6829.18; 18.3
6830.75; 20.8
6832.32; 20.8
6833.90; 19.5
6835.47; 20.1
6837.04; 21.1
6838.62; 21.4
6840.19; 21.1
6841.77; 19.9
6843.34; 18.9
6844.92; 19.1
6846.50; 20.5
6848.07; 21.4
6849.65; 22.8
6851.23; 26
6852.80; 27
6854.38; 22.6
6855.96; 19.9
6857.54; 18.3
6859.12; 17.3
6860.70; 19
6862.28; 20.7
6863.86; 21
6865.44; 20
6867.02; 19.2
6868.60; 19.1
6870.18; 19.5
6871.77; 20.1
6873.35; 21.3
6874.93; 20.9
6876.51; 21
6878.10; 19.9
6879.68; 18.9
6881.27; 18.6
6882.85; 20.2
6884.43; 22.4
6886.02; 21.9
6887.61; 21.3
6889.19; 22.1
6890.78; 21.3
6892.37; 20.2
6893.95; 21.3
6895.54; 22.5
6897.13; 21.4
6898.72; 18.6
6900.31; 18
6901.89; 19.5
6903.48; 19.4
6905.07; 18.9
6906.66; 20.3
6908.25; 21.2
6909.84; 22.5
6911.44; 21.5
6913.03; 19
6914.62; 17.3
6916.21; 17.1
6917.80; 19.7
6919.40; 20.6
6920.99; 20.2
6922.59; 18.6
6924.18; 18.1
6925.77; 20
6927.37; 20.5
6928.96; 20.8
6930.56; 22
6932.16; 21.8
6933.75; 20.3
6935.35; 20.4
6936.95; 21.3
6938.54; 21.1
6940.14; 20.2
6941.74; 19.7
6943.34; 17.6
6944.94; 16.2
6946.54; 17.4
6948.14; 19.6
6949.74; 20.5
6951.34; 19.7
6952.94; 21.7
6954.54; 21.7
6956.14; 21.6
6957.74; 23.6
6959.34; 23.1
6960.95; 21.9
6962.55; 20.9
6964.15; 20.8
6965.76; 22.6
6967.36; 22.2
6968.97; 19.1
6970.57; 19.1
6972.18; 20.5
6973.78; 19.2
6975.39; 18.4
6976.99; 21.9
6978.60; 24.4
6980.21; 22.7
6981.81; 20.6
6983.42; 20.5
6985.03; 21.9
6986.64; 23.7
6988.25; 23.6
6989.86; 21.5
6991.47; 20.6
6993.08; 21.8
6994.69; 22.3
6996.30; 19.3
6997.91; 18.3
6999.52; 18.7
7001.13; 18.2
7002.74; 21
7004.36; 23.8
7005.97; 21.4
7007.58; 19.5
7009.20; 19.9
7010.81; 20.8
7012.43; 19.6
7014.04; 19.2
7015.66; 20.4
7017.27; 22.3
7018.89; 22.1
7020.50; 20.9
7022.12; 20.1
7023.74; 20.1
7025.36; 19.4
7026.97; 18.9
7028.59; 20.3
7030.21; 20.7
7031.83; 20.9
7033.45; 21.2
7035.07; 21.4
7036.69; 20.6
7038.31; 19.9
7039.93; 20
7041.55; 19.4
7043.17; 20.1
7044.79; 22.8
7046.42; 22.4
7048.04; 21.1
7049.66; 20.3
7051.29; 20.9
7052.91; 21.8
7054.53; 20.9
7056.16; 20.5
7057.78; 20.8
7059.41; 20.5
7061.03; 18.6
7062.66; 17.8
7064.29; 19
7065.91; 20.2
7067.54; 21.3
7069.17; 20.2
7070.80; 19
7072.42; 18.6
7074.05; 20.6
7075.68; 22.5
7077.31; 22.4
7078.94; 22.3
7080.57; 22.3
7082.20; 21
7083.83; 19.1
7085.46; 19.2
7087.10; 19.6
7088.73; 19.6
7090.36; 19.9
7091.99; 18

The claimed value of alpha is 20.4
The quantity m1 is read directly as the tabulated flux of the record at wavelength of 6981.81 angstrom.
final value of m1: 20.6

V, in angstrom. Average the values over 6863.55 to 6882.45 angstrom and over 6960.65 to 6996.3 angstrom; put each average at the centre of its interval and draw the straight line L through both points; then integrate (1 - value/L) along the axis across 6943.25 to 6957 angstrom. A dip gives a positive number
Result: 0.8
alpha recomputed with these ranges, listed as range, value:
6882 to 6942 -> 20.4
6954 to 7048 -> 20.9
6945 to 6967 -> 21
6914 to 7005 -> 20.6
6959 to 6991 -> 21.4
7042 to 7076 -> 20.4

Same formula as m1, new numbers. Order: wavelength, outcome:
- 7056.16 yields 20.5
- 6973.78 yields 19.2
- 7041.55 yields 19.4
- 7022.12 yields 20.1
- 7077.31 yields 22.4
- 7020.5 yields 20.9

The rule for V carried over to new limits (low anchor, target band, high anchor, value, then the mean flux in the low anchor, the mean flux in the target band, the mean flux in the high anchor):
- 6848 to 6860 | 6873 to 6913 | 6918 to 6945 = 0.8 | 21.9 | 20.6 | 20.1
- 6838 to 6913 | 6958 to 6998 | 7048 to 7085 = -1.5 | 20.6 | 21.3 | 20.5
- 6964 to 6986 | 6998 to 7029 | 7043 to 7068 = 0.7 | 21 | 20.3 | 20.6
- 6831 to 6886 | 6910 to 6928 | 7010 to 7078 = 1.0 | 20.6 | 19.4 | 20.5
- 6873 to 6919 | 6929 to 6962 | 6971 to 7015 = 0.0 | 20.3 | 20.6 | 20.8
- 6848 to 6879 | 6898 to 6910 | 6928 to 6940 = 0.7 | 20.8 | 19.7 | 21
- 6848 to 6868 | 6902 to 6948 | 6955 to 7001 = 3.1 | 21.1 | 19.8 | 21.2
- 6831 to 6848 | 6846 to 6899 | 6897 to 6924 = -2.4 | 20.3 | 20.9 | 19.6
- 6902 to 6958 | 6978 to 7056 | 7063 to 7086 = -2.1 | 20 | 20.9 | 20.5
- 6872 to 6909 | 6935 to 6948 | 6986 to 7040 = 0.8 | 20.5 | 19.2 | 20.7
